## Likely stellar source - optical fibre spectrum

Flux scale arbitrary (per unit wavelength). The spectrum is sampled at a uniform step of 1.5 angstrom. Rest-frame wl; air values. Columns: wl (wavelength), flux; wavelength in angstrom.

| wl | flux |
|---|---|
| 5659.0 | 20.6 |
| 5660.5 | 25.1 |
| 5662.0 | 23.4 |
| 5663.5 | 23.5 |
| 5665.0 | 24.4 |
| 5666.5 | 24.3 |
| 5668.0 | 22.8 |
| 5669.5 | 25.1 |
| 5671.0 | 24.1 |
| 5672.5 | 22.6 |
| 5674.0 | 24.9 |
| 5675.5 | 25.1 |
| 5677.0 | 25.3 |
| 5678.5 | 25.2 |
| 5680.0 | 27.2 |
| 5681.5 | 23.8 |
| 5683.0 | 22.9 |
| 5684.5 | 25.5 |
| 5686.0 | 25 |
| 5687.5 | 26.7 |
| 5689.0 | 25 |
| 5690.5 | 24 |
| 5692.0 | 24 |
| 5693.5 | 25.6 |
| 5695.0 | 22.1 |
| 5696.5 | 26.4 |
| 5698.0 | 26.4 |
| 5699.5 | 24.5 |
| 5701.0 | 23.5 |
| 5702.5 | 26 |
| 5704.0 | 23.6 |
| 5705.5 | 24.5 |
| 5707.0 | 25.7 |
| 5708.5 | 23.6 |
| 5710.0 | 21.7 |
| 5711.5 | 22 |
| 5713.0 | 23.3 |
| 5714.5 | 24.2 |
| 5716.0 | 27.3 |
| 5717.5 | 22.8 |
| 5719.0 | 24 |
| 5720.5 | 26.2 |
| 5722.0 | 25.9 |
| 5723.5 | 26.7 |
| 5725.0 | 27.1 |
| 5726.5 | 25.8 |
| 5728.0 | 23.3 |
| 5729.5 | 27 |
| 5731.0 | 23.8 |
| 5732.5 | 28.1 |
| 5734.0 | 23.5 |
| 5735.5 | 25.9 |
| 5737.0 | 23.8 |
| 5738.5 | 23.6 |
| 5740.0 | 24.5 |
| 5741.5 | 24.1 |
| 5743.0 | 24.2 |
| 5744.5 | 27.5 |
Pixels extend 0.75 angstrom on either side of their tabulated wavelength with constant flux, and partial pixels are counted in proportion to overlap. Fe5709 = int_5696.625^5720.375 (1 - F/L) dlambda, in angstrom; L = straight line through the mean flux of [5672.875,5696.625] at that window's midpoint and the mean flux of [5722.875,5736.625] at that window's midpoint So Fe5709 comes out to 0.9 angstrom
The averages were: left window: 24.8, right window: 25.6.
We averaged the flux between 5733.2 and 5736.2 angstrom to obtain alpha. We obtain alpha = 24.7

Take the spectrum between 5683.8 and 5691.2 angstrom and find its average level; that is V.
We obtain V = 25.2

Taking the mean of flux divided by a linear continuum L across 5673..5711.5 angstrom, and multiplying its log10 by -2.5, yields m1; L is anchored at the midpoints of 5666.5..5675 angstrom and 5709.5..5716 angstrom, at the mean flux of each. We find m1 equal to -0.04 mag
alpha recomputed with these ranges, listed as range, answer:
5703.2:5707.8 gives 24.6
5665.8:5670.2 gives 24.1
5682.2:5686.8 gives 24.5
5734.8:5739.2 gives 24.4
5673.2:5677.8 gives 25.1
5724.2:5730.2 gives 25.8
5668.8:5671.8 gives 24.6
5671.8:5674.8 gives 23.8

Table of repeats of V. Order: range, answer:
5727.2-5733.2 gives 25.5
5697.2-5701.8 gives 24.8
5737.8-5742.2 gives 24.1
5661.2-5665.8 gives 23.8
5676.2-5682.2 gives 25.4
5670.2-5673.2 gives 23.4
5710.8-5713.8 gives 22.7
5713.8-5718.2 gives 24.8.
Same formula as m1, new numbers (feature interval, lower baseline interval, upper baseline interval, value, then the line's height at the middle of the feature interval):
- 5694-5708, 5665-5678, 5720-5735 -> 0.014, 25.1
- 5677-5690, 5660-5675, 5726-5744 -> -0.041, 24.2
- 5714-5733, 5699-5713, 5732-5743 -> -0.054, 24.3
